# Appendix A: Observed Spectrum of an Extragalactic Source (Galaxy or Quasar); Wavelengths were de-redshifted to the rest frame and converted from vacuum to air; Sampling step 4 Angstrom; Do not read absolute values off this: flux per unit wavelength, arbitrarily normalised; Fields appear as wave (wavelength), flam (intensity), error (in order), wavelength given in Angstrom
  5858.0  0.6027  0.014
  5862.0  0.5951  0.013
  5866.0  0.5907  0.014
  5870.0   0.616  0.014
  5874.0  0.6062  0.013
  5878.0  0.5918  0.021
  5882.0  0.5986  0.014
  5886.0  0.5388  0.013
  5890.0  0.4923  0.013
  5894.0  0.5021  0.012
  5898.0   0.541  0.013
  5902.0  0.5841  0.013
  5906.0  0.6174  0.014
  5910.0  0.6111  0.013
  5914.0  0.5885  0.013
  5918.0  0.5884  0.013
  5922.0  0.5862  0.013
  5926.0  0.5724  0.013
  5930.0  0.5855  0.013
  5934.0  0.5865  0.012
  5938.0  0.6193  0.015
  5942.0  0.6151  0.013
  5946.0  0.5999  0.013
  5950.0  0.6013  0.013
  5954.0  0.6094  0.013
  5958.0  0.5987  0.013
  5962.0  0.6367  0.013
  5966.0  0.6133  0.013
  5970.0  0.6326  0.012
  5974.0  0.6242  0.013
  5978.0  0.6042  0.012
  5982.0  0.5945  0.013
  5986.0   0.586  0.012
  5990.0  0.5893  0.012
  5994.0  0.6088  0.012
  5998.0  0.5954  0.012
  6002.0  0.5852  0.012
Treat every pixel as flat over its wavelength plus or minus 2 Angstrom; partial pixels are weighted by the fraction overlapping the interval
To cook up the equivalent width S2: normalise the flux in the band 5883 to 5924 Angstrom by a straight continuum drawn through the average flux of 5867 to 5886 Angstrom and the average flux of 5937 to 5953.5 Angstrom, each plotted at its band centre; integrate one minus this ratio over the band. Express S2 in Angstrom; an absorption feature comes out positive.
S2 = 2.4 Angstrom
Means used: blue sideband 0.596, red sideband 0.608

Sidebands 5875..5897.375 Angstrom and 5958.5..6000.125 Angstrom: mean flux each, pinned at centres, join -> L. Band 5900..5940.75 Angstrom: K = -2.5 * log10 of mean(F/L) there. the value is -0.05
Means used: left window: 0.547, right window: 0.608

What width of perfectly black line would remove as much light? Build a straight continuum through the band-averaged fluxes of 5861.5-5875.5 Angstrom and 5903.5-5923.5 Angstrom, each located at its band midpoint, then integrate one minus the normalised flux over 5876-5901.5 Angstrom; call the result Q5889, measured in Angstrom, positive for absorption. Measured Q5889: 2.3 Angstrom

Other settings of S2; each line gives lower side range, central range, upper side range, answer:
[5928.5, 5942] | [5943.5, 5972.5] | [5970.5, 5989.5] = -0.5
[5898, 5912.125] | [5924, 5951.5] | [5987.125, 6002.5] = -0.1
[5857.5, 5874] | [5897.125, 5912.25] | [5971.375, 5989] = 0.3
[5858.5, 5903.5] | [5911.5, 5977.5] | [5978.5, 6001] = -2.2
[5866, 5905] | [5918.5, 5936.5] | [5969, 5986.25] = 0.0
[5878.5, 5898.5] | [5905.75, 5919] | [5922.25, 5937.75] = -0.8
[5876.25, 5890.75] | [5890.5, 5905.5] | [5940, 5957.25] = 0.7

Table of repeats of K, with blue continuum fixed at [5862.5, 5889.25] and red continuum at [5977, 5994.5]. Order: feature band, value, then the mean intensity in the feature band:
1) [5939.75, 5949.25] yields -0.03 mag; 0.607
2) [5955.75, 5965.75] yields -0.04 mag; 0.617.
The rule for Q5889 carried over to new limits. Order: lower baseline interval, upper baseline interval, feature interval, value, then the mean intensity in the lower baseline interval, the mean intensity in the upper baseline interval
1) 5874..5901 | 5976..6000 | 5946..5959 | -0.51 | 0.55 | 0.596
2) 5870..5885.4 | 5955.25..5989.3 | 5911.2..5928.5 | 0.49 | 0.596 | 0.61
